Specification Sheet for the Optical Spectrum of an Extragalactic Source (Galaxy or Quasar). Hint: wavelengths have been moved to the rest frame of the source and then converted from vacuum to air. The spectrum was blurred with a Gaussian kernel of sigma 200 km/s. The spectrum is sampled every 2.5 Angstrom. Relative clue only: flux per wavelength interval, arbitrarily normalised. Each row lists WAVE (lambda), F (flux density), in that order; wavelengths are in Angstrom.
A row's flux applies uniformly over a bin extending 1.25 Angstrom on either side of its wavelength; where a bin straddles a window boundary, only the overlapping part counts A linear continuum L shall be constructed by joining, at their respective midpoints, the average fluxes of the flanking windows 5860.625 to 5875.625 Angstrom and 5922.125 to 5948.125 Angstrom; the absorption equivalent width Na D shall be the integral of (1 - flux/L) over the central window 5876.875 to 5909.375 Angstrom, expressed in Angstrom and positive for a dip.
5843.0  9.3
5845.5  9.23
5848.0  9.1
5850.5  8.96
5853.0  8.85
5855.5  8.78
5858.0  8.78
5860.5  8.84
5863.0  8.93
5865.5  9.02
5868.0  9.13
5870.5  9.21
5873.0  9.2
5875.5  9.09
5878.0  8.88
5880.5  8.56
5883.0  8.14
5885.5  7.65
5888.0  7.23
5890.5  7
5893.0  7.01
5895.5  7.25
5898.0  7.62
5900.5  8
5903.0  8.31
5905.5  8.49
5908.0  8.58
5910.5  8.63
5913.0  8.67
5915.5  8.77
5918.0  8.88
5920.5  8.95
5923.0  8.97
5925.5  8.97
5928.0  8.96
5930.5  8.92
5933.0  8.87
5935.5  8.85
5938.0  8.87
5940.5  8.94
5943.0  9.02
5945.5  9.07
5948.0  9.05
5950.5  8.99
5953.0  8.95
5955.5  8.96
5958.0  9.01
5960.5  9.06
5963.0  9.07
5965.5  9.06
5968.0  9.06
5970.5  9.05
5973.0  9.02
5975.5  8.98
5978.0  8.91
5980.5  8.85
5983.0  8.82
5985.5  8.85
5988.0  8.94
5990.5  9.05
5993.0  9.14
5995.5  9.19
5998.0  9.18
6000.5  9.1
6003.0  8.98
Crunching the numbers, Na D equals 4.1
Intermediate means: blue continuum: 9.08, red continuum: 8.95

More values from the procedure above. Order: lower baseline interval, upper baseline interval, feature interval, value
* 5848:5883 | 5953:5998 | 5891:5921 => 2.5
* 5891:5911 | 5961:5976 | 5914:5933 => -1.4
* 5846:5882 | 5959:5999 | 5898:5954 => 1.3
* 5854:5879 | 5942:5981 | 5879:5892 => 1.8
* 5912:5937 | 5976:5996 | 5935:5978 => -0.4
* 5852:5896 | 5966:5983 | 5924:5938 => -0.3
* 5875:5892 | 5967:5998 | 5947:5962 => -0.5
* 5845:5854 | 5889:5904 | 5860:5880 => -1.6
